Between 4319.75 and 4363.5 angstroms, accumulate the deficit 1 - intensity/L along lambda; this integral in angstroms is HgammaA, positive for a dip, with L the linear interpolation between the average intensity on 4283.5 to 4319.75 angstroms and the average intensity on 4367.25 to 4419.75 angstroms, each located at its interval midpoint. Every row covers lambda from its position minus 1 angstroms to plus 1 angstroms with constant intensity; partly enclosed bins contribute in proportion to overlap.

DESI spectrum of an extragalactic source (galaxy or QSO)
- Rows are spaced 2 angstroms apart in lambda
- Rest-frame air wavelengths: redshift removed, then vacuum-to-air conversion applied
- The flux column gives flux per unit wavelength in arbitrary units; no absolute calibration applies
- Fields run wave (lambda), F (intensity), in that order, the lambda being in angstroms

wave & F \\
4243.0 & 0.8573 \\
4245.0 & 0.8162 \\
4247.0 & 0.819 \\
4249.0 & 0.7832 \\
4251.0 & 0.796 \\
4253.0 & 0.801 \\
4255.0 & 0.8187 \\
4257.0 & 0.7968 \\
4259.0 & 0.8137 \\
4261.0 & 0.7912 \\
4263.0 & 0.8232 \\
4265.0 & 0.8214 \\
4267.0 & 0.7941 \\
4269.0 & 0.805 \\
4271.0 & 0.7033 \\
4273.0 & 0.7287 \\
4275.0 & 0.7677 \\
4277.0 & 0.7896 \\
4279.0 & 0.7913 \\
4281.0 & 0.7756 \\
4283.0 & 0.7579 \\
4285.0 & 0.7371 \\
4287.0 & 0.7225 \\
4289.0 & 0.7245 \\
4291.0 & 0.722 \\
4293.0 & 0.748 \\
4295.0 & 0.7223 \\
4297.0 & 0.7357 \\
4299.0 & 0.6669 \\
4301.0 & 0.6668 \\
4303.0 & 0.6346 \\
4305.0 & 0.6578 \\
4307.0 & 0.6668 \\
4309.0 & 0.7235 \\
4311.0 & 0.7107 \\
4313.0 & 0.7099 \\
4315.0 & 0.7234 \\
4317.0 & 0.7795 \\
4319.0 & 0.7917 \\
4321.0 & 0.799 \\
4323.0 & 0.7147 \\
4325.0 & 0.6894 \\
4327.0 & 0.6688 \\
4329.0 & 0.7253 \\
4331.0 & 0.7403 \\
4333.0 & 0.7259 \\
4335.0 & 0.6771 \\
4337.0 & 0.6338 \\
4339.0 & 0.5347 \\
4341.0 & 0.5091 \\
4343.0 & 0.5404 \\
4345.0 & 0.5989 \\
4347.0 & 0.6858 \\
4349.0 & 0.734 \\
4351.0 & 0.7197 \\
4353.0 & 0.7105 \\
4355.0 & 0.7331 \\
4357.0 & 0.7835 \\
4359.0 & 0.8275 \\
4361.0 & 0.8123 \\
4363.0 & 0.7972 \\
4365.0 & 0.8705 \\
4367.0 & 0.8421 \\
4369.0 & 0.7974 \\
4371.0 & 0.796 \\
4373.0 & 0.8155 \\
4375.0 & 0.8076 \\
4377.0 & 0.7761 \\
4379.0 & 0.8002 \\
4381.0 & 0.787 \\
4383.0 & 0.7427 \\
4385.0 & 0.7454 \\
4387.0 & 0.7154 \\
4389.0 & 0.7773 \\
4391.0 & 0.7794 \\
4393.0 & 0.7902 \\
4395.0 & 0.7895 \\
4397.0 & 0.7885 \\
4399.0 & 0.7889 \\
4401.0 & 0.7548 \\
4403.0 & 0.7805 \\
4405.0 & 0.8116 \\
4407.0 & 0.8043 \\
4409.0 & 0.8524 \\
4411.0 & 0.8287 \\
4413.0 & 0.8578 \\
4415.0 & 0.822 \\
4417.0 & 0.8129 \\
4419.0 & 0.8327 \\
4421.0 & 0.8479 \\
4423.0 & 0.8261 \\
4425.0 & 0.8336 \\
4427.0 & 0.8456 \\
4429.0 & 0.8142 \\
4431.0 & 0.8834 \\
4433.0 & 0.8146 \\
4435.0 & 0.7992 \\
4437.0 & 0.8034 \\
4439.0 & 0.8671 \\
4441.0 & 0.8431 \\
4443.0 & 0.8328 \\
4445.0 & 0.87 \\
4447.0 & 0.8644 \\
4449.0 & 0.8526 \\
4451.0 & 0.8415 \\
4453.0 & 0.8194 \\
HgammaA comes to 3.0 angstroms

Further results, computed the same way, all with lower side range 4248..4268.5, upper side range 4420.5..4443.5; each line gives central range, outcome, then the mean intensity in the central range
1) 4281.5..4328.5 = 5.5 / 0.717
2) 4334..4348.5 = 3.8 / 0.602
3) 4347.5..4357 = 1.1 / 0.729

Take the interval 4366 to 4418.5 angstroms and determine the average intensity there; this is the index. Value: 0.795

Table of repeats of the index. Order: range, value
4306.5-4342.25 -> 0.695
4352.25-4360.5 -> 0.768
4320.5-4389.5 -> 0.732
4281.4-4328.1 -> 0.717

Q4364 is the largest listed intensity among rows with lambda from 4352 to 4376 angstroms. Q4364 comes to 0.8705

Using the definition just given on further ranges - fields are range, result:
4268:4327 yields 0.805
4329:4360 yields 0.8275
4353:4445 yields 0.8834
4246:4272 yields 0.8232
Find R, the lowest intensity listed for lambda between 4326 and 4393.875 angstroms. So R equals 0.5091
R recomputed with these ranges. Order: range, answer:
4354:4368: 0.7331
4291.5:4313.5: 0.6346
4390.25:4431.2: 0.7548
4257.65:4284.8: 0.7033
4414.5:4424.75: 0.8129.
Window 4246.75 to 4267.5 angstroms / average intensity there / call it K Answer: 0.805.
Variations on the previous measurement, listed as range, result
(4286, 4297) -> 0.729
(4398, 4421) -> 0.815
